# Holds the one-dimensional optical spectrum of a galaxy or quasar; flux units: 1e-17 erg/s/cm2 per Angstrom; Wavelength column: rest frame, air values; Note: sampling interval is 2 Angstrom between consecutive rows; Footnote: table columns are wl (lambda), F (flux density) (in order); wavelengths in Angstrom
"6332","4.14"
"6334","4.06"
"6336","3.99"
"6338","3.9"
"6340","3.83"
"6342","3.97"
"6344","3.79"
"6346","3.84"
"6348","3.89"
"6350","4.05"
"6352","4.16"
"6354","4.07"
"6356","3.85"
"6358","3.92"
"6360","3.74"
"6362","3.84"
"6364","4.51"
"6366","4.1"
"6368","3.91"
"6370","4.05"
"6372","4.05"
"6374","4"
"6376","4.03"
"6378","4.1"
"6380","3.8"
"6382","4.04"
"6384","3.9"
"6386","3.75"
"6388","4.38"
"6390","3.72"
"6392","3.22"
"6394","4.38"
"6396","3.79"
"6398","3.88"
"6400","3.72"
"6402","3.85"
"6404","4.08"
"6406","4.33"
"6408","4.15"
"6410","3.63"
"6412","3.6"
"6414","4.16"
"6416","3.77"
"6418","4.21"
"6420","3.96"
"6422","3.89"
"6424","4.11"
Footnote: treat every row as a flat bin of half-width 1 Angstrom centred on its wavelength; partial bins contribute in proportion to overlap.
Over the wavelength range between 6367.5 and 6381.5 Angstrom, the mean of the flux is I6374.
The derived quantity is 4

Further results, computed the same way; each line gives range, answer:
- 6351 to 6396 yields 3.97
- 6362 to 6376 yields 4.08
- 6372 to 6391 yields 3.97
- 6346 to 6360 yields 3.96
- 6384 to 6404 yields 3.87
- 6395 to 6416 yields 3.91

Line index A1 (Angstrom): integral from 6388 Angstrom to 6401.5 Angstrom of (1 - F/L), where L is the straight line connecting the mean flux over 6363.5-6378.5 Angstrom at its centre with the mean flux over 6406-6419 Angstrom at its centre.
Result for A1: 0.59 Angstrom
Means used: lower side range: 4.08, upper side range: 3.95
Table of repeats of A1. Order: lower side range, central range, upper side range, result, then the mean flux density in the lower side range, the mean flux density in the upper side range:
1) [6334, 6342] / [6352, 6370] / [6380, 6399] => -0.4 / 3.93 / 3.89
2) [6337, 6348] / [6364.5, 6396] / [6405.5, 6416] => -0.5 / 3.87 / 3.94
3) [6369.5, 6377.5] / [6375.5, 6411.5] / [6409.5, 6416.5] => -0.1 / 4.04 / 3.8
